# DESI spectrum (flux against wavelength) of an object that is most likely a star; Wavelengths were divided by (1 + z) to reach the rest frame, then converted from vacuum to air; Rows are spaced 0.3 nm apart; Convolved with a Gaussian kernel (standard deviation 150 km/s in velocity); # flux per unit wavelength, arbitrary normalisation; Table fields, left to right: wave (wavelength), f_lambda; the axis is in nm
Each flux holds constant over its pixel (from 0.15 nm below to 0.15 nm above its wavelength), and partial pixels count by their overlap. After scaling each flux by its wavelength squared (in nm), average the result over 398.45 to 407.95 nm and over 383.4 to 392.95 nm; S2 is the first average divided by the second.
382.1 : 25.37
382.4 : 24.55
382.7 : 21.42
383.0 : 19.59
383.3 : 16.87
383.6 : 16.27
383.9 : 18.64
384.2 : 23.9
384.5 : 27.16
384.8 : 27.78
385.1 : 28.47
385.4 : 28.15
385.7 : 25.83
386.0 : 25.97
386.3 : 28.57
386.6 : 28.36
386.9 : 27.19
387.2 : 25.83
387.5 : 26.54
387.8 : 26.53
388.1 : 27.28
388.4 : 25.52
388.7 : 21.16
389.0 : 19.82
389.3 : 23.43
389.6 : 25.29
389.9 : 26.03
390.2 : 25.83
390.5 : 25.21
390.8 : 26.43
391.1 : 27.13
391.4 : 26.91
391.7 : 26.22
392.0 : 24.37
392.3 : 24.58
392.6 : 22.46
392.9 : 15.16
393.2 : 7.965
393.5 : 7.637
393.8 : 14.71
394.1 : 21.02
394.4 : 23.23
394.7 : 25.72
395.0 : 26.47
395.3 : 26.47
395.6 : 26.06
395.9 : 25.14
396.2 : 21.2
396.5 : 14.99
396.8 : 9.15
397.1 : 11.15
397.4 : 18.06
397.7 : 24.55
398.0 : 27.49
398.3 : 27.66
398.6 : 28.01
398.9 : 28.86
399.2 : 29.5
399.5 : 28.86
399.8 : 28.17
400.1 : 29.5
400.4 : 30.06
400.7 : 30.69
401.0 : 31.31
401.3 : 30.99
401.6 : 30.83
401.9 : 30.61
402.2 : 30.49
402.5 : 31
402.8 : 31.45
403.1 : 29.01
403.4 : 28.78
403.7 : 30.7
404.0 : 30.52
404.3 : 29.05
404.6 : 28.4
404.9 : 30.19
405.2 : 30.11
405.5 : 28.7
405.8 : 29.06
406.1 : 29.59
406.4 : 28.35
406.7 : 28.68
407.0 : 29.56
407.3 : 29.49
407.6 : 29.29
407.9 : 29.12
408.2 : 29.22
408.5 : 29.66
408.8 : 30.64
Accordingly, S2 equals 1.28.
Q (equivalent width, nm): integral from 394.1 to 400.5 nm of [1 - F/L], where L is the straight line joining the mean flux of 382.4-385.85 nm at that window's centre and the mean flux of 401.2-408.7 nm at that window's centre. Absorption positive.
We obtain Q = 0.74 nm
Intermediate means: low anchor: 23.2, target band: 24.2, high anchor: 29.7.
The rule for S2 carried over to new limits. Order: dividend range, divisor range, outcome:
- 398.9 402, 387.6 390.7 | 1.29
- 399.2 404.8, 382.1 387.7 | 1.33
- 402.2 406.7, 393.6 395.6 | 1.37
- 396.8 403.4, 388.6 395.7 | 1.28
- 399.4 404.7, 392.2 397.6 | 1.64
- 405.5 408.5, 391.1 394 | 1.62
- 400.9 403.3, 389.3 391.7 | 1.25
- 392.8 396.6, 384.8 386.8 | 0.75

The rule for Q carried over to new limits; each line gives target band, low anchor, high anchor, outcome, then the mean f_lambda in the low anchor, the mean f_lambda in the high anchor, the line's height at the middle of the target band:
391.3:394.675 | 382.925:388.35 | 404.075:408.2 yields 0.88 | 25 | 29.2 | 26.5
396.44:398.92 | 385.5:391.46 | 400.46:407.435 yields 0.65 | 25.7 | 29.9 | 28.2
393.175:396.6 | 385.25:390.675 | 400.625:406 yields 0.88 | 25.7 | 30.1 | 27.7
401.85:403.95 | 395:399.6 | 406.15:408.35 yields -0.30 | 23.2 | 29.1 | 26.5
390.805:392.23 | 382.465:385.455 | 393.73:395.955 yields -0.16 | 22.7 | 23.9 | 23.5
